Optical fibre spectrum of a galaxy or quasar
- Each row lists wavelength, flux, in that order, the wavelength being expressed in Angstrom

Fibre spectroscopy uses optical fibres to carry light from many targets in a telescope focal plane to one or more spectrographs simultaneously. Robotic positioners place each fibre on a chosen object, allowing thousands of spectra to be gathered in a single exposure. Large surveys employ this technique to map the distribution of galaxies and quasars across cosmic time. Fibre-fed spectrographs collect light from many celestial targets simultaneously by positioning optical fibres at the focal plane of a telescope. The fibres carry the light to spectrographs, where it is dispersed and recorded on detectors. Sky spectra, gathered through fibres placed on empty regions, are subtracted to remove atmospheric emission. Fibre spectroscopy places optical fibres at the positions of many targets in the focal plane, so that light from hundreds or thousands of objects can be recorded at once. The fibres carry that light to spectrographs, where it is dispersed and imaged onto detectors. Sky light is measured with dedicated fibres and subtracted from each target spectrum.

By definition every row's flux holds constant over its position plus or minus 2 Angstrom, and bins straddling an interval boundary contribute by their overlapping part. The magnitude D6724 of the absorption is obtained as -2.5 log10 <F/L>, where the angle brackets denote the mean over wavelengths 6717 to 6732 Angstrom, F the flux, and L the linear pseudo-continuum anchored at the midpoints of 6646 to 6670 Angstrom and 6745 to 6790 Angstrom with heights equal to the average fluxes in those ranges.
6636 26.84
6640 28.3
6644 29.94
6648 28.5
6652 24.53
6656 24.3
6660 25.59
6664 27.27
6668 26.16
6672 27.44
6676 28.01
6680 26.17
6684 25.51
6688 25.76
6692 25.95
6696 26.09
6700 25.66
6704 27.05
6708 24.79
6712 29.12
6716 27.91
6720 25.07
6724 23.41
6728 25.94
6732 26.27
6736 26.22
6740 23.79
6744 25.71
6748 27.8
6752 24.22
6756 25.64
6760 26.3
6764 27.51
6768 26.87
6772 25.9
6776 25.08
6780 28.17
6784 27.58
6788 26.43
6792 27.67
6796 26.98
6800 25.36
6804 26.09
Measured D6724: 0.05 mag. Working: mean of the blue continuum 26.1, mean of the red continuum 26.5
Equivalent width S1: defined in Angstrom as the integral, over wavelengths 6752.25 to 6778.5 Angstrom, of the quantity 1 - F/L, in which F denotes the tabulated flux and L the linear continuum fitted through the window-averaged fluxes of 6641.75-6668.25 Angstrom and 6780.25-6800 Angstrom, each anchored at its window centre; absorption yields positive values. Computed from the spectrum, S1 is 0.9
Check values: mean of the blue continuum 26.7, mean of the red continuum 27.1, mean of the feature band 26.1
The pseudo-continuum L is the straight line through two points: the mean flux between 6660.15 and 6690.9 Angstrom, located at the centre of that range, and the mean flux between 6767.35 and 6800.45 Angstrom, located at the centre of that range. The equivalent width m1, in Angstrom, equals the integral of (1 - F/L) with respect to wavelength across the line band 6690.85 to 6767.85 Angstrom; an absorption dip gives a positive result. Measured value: 1.69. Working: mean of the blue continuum 26.5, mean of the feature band 26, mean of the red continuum 26.7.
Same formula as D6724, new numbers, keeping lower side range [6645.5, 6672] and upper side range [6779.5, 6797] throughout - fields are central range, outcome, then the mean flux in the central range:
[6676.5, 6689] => 0.01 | 26.1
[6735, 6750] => 0.04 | 25.9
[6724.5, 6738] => 0.04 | 25.8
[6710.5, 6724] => 0.00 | 26.7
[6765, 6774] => 0.03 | 26.5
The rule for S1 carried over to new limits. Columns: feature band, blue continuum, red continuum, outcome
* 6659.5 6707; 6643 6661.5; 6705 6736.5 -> -0.2 Angstrom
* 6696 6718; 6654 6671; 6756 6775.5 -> -0.6 Angstrom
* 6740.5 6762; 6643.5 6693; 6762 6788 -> 0.8 Angstrom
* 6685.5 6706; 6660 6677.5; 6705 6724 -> 0.4 Angstrom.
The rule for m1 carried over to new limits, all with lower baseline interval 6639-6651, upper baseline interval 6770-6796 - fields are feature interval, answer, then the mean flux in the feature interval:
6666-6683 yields 0.8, 26.9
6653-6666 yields 1.3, 25.6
